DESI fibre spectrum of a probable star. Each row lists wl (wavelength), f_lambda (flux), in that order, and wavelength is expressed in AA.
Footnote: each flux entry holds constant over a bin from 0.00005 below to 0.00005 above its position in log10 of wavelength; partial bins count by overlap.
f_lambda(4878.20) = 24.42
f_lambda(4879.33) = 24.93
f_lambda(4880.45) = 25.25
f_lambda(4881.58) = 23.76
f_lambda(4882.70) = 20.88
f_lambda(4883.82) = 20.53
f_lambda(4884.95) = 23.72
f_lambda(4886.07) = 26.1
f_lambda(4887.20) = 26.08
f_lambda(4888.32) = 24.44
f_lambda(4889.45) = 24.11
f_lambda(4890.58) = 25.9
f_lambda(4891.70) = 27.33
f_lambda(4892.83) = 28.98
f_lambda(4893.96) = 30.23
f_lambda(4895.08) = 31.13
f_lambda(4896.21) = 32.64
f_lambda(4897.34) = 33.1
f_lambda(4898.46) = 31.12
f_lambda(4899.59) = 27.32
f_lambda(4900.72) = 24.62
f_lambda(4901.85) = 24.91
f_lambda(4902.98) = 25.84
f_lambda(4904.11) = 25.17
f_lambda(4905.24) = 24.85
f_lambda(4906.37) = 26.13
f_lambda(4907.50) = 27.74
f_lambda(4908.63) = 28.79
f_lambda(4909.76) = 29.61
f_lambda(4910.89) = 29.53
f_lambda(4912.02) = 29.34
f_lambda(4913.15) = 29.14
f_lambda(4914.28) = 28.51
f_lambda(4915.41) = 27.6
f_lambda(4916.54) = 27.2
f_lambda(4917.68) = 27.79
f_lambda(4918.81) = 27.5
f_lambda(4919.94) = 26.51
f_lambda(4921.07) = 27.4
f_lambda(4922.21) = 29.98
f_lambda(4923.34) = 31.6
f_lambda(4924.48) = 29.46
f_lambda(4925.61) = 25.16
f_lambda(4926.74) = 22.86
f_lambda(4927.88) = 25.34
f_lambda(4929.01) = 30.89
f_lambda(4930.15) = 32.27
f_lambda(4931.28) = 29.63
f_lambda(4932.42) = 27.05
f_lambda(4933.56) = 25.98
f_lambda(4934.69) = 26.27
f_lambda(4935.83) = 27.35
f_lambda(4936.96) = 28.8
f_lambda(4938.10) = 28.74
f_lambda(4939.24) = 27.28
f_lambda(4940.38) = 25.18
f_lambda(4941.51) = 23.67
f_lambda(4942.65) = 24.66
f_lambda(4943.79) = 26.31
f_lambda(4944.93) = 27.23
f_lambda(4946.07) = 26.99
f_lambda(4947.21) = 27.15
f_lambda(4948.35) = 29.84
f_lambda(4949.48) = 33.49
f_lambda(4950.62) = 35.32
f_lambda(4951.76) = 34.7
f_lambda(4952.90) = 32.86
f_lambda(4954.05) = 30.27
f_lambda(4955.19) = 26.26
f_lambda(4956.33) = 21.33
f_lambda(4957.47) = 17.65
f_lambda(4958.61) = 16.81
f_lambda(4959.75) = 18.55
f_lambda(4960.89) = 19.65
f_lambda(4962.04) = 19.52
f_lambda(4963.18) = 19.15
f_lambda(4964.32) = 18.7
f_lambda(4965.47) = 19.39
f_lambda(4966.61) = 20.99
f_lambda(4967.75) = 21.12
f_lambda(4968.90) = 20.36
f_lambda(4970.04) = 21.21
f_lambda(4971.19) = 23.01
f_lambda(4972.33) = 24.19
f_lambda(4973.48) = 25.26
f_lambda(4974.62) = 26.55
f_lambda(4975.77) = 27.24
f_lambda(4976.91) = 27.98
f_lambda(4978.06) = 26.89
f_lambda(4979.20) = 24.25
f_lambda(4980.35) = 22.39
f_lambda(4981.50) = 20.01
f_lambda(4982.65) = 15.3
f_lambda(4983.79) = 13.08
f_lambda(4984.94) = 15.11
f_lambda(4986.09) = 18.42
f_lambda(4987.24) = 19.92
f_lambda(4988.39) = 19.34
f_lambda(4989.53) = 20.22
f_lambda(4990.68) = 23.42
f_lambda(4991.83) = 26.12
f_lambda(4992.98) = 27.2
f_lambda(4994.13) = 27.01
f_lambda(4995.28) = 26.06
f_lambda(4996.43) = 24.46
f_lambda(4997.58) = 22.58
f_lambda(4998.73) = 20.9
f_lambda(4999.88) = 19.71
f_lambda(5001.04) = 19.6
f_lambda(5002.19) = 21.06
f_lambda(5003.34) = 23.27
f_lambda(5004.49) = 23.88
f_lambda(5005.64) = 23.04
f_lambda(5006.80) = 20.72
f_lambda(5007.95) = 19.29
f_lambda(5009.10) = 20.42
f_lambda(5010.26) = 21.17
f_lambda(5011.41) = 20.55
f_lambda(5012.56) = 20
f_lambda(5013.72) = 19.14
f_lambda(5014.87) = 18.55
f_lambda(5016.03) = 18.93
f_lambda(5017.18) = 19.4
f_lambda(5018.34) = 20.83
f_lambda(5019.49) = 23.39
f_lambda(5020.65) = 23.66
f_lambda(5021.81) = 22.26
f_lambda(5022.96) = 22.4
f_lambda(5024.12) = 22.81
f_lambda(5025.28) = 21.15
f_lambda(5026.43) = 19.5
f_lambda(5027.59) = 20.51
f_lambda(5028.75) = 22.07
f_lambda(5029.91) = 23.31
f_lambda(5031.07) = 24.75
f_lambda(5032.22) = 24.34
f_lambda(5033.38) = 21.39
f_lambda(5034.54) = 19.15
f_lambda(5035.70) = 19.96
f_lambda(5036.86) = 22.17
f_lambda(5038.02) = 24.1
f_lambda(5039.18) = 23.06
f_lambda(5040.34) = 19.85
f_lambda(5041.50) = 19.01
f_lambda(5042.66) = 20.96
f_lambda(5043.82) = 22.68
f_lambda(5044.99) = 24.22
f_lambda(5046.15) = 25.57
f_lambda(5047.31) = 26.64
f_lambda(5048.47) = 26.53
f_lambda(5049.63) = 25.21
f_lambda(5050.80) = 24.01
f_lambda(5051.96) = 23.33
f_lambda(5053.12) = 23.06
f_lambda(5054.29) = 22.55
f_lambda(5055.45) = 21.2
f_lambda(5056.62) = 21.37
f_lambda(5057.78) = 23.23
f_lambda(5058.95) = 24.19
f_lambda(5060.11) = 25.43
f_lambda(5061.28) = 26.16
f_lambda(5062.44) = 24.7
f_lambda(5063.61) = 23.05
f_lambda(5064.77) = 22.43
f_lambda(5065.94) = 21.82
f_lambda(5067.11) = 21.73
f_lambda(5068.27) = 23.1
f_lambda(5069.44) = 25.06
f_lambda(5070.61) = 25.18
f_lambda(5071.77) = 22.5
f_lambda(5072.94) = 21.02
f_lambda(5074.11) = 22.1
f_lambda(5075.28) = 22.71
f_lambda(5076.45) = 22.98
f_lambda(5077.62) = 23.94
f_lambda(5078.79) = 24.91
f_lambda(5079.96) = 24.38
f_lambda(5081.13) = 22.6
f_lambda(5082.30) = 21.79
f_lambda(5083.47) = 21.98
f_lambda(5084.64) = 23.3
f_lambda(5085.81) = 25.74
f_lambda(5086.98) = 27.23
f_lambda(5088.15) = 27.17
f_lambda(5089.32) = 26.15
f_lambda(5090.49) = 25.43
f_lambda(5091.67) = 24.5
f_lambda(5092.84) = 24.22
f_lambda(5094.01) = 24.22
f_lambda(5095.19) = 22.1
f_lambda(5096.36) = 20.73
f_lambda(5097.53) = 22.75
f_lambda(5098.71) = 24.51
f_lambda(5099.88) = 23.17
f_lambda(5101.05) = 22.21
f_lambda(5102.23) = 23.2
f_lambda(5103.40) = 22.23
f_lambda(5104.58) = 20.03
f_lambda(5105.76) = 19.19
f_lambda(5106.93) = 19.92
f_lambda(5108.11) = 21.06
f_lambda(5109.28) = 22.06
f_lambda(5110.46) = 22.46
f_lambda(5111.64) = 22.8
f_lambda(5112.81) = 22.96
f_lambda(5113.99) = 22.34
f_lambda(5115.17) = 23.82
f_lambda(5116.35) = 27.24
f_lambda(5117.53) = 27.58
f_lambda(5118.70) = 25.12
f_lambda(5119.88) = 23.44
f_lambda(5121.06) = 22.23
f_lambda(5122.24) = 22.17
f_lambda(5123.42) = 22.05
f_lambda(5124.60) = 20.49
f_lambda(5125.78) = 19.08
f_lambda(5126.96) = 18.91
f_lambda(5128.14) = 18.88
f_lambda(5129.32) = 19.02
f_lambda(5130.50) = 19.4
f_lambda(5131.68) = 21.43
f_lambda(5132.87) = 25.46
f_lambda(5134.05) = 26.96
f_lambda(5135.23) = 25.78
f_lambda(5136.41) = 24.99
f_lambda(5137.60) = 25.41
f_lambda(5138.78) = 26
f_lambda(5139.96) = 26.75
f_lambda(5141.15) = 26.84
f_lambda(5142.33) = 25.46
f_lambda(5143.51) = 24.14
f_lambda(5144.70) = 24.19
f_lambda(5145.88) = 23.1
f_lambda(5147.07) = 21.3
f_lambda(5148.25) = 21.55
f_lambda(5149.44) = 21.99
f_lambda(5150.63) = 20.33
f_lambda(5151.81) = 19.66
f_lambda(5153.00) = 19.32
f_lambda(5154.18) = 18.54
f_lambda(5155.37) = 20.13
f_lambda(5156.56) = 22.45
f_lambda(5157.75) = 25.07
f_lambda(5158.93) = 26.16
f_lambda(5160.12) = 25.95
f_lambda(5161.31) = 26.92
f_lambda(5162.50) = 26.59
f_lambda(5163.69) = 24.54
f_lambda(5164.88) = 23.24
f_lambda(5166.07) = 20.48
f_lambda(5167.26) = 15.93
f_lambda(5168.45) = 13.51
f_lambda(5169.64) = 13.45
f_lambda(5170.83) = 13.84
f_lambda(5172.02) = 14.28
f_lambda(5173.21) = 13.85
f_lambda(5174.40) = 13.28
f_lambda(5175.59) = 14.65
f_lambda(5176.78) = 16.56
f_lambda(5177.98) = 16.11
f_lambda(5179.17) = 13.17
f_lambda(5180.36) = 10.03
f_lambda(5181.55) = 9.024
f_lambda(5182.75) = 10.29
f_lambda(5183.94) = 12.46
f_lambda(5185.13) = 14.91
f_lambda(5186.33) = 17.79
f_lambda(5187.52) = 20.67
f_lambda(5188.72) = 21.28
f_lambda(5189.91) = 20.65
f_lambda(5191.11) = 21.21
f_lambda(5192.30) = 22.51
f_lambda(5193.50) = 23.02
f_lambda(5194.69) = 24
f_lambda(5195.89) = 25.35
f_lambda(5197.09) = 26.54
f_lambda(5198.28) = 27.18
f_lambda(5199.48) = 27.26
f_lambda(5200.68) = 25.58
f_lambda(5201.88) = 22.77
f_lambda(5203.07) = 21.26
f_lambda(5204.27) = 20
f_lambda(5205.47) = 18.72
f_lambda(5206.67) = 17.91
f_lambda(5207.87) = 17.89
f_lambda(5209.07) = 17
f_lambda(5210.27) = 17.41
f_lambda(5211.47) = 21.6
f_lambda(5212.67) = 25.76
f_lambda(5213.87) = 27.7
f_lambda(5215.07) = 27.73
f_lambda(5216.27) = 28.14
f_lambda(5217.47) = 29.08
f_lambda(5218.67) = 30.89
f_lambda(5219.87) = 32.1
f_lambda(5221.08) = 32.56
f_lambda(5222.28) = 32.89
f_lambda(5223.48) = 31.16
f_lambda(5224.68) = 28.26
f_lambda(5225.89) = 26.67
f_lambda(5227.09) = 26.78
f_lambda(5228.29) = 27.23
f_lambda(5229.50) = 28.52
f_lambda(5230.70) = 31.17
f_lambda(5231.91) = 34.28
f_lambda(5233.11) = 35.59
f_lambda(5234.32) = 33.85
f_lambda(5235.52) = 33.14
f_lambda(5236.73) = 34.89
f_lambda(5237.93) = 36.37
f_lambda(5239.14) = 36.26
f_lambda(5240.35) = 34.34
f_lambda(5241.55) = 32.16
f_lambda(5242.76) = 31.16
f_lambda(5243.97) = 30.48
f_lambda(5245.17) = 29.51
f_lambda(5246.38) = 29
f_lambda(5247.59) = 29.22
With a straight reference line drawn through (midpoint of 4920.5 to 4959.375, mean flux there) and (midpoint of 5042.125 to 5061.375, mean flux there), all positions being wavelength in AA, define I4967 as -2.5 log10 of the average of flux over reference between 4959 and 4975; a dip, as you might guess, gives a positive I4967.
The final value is 0.25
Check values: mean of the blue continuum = 27.5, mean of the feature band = 21.1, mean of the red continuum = 23.8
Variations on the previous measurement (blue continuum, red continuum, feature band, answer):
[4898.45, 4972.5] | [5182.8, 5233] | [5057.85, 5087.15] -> 0.08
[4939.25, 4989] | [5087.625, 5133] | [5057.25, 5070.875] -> -0.04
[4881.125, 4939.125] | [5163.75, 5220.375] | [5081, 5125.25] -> -0.04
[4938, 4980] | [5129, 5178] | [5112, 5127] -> -0.05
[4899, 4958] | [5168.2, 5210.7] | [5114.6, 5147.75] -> -0.16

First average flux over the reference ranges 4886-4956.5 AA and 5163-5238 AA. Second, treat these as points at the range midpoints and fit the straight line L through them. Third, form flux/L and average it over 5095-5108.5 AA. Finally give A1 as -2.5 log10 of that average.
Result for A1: 0.133 mag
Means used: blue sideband 28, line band 21.8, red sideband 22.7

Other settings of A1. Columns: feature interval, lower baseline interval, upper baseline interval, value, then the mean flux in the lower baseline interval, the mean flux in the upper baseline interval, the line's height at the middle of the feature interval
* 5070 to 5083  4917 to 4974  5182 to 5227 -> 0.07 mag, 25.8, 23.5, 24.6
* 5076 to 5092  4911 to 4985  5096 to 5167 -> -0.04 mag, 25.5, 22.8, 23.5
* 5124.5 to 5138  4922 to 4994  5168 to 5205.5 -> -0.12 mag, 24.6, 18.3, 19.8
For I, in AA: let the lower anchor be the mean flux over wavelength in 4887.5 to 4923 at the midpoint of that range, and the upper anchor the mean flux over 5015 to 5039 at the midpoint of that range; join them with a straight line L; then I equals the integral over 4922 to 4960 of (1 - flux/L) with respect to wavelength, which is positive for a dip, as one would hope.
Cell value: -1.7 AA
